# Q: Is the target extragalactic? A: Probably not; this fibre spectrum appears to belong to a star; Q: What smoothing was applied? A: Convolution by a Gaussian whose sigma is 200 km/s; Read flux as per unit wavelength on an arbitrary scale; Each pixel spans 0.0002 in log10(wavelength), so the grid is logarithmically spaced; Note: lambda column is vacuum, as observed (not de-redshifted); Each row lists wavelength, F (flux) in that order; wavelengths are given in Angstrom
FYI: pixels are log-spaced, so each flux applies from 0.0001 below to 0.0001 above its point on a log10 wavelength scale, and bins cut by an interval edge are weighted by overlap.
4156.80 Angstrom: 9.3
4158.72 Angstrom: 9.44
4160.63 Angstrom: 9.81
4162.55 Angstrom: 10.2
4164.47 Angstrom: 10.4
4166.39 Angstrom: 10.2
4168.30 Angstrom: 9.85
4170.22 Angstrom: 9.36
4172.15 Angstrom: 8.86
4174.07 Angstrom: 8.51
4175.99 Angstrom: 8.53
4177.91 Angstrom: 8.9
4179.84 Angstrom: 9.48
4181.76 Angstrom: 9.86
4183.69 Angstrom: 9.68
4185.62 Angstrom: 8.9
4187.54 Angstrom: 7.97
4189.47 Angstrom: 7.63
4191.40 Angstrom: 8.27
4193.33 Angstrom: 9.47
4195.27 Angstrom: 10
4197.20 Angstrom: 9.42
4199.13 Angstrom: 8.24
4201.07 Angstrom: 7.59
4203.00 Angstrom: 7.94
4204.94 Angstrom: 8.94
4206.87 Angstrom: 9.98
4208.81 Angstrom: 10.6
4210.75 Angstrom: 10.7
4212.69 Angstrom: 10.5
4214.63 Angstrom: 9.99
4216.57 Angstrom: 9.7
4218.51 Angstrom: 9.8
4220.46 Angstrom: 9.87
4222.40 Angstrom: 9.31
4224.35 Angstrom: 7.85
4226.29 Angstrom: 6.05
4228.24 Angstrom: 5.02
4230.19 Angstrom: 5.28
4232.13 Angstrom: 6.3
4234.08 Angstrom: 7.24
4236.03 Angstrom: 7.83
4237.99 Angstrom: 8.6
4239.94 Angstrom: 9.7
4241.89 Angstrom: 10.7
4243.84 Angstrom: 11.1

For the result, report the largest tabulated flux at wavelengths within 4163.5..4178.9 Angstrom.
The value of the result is 10.4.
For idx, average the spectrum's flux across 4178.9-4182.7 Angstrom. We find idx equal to 9.68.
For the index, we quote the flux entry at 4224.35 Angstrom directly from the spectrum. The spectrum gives 7.85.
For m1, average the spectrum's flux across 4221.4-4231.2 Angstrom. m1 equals 6.71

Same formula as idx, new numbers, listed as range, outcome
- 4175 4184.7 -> 9.29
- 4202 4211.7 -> 9.63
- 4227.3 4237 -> 6.34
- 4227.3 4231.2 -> 5.17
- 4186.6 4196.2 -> 8.66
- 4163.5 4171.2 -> 9.95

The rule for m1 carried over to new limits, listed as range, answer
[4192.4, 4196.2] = 9.71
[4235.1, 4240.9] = 8.7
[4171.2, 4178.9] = 8.7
